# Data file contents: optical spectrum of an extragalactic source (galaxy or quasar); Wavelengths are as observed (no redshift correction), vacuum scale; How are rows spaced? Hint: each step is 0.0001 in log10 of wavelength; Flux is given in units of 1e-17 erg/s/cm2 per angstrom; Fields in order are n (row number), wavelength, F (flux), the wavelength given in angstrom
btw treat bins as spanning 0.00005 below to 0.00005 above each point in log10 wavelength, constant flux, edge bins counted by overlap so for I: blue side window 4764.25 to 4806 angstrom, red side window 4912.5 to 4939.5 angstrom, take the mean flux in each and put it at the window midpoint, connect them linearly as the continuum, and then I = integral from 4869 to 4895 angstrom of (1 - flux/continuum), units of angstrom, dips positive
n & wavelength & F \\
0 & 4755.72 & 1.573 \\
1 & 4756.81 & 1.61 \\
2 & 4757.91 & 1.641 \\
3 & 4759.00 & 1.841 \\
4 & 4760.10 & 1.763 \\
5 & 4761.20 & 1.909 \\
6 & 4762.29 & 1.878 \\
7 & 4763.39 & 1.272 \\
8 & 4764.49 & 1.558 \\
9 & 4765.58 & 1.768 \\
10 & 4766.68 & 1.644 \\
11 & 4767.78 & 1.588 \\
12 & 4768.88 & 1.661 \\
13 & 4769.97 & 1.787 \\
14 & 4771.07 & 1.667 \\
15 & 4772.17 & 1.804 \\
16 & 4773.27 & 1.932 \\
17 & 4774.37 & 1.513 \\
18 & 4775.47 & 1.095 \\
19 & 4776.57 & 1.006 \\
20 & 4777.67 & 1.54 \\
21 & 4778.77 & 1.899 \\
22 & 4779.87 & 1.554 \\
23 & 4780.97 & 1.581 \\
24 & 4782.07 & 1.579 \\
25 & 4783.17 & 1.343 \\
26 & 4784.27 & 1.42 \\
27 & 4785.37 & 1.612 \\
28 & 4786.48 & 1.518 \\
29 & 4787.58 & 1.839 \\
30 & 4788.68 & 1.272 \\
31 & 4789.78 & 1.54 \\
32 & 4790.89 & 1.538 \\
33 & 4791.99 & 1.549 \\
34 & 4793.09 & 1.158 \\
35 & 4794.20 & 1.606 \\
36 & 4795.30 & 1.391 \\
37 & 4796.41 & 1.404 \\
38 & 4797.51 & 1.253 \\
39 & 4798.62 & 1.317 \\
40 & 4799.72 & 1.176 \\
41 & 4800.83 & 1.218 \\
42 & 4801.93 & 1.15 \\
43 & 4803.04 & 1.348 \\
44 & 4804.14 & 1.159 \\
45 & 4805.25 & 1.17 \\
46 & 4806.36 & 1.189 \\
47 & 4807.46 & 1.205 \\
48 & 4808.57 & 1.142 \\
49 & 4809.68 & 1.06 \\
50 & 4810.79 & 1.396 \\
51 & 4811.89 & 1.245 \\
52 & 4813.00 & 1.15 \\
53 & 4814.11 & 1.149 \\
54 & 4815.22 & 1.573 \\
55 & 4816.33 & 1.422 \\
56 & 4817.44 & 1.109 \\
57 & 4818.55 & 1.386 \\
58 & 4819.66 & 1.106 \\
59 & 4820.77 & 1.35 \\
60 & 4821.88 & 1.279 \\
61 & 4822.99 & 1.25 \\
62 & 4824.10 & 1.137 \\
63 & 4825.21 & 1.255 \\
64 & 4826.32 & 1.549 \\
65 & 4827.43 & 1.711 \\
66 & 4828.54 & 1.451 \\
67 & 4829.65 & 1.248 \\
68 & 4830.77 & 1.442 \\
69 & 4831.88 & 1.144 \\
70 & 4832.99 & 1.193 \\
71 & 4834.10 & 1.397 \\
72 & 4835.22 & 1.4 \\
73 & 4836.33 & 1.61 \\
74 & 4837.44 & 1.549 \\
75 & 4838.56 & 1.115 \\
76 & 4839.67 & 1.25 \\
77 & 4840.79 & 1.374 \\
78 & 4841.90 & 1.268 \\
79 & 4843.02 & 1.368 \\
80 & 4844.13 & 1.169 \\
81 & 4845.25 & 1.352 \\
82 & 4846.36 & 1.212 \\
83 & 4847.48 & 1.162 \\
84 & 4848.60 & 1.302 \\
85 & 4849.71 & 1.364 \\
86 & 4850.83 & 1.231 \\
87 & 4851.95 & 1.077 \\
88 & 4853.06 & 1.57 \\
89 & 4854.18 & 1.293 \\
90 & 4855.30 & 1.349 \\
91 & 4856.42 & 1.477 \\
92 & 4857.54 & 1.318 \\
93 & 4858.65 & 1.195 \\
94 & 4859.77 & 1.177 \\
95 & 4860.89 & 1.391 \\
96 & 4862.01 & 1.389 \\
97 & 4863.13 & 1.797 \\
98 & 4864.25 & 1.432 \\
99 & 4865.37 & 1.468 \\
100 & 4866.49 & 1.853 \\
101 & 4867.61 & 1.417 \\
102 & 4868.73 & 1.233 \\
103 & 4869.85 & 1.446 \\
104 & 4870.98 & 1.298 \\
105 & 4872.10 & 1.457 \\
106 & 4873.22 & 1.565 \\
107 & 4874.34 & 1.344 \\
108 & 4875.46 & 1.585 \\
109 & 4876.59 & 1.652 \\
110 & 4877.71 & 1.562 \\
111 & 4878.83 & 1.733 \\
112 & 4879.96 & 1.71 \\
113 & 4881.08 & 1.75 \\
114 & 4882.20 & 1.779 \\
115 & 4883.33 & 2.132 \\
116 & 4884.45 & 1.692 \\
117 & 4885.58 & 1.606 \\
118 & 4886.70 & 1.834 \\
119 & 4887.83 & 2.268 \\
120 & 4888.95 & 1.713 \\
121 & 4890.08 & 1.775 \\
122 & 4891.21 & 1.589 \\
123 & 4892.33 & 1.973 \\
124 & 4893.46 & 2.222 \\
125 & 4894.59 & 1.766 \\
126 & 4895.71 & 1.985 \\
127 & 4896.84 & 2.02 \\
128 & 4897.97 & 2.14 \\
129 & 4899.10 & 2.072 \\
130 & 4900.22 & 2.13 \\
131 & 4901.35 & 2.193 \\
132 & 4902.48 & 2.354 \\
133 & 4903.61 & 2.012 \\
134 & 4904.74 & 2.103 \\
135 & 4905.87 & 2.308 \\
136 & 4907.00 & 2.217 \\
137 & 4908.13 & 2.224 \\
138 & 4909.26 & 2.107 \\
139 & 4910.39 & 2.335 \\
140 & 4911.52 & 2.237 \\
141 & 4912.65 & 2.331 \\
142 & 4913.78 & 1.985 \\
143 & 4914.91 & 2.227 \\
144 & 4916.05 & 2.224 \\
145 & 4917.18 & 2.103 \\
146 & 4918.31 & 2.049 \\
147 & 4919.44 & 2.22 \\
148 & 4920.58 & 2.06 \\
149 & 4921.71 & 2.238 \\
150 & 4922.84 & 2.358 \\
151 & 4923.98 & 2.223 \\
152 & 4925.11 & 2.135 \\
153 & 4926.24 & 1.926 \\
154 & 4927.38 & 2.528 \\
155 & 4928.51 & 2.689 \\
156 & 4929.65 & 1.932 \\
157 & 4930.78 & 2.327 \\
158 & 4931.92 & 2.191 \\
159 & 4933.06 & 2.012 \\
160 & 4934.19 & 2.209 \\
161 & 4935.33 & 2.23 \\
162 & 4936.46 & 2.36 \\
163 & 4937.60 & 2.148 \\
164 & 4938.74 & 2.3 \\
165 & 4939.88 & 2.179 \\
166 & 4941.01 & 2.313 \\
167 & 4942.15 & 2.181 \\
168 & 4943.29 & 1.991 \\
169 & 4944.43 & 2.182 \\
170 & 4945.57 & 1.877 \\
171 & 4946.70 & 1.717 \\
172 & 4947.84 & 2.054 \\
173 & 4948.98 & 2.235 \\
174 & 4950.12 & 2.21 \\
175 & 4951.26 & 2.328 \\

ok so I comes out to 3.6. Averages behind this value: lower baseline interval 1.48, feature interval 1.71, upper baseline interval 2.21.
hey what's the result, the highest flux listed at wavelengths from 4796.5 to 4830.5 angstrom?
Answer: 1.711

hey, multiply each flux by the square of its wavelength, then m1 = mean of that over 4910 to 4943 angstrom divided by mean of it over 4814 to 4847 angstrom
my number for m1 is 1.7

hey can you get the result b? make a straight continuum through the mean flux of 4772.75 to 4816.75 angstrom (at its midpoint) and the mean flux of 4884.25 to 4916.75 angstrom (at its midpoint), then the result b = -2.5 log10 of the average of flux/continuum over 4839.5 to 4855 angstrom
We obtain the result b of 0.31 mag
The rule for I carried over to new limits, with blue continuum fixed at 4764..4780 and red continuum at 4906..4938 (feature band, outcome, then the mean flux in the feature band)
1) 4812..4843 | 8.47 angstrom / 1.33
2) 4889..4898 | 0.80 angstrom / 1.91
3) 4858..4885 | 6.25 angstrom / 1.54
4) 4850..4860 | 3.27 angstrom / 1.3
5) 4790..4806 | 3.62 angstrom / 1.32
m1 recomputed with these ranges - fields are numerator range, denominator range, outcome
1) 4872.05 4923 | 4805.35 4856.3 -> 1.56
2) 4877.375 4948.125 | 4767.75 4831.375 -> 1.57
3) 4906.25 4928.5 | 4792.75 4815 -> 1.85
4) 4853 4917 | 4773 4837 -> 1.36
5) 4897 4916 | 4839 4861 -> 1.73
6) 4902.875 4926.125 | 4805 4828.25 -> 1.77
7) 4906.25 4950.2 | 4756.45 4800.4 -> 1.50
